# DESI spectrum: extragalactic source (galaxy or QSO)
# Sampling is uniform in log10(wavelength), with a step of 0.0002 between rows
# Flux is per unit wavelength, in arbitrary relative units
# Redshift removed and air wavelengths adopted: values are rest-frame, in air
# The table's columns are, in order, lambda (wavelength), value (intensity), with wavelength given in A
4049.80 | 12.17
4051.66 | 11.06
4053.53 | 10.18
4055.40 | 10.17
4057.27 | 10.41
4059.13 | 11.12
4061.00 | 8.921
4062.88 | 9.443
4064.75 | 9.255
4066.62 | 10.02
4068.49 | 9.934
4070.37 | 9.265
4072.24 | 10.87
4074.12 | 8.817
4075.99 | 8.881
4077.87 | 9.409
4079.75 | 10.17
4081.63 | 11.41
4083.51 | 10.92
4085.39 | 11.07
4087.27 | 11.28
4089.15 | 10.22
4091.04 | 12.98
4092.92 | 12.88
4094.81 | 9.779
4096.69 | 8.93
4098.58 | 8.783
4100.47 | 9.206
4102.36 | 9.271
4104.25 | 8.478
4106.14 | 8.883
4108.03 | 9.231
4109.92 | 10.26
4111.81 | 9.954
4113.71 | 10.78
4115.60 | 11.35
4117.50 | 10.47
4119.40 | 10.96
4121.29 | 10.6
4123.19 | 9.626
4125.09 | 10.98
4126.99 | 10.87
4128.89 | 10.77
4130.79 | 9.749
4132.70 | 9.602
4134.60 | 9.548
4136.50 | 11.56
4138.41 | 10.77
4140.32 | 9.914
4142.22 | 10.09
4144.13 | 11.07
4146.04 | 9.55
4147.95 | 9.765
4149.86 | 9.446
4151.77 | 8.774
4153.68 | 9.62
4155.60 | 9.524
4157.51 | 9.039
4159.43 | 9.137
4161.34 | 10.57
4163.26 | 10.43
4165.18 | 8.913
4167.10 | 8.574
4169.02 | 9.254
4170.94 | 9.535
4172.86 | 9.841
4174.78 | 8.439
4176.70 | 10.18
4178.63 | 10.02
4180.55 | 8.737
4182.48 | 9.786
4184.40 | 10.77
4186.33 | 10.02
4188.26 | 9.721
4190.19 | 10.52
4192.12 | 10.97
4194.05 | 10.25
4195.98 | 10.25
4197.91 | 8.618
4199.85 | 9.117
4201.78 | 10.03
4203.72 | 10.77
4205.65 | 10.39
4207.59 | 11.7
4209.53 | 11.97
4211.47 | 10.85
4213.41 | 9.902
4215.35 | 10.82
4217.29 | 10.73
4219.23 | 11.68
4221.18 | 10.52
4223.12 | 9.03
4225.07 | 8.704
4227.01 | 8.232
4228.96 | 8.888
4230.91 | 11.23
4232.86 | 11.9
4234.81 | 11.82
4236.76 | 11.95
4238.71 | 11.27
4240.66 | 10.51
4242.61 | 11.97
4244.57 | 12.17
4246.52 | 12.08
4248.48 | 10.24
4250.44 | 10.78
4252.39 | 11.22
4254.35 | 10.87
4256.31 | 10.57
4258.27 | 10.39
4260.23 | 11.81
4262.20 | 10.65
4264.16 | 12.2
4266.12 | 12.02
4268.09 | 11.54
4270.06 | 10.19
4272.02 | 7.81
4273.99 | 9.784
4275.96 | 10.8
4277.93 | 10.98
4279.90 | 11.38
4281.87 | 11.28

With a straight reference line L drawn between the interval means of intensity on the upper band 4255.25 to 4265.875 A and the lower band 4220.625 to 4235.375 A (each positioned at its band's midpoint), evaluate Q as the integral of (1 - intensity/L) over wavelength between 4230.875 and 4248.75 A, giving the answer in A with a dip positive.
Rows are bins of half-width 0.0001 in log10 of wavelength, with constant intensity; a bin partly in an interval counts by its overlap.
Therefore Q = -2.0 A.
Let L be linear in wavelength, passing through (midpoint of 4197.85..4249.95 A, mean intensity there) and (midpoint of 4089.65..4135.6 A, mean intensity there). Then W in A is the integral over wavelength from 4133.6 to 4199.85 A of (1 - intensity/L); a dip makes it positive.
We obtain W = 3.94 A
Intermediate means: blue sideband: 10.2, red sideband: 10.7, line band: 9.79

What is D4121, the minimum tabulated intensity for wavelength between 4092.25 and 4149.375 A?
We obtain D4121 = 8.478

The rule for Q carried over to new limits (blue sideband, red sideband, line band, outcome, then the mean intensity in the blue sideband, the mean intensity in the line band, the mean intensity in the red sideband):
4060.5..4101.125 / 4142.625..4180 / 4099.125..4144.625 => -1.4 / 10.1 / 10.1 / 9.56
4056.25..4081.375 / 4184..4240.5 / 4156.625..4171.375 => 1.1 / 9.78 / 9.43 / 10.4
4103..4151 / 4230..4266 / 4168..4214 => 3.1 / 10.2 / 10.1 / 11.3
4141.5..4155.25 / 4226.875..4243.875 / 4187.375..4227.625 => 1.3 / 9.74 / 10.2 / 11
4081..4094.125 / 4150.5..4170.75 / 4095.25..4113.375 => 2.8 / 11.5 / 9.29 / 9.39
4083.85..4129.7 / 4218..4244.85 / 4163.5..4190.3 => 2.4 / 10.3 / 9.59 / 10.7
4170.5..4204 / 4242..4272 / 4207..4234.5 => 0.0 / 9.85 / 10.5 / 11.1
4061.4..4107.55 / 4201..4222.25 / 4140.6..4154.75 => 0.9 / 9.98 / 9.77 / 10.8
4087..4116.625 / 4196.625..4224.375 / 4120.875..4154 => 0.3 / 10.1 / 10.1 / 10.4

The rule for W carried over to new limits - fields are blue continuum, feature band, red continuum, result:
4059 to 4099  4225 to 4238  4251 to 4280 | 0.2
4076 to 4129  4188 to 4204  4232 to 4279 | 1.1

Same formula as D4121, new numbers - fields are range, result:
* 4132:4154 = 8.774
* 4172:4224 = 8.439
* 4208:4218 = 9.902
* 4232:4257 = 10.24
